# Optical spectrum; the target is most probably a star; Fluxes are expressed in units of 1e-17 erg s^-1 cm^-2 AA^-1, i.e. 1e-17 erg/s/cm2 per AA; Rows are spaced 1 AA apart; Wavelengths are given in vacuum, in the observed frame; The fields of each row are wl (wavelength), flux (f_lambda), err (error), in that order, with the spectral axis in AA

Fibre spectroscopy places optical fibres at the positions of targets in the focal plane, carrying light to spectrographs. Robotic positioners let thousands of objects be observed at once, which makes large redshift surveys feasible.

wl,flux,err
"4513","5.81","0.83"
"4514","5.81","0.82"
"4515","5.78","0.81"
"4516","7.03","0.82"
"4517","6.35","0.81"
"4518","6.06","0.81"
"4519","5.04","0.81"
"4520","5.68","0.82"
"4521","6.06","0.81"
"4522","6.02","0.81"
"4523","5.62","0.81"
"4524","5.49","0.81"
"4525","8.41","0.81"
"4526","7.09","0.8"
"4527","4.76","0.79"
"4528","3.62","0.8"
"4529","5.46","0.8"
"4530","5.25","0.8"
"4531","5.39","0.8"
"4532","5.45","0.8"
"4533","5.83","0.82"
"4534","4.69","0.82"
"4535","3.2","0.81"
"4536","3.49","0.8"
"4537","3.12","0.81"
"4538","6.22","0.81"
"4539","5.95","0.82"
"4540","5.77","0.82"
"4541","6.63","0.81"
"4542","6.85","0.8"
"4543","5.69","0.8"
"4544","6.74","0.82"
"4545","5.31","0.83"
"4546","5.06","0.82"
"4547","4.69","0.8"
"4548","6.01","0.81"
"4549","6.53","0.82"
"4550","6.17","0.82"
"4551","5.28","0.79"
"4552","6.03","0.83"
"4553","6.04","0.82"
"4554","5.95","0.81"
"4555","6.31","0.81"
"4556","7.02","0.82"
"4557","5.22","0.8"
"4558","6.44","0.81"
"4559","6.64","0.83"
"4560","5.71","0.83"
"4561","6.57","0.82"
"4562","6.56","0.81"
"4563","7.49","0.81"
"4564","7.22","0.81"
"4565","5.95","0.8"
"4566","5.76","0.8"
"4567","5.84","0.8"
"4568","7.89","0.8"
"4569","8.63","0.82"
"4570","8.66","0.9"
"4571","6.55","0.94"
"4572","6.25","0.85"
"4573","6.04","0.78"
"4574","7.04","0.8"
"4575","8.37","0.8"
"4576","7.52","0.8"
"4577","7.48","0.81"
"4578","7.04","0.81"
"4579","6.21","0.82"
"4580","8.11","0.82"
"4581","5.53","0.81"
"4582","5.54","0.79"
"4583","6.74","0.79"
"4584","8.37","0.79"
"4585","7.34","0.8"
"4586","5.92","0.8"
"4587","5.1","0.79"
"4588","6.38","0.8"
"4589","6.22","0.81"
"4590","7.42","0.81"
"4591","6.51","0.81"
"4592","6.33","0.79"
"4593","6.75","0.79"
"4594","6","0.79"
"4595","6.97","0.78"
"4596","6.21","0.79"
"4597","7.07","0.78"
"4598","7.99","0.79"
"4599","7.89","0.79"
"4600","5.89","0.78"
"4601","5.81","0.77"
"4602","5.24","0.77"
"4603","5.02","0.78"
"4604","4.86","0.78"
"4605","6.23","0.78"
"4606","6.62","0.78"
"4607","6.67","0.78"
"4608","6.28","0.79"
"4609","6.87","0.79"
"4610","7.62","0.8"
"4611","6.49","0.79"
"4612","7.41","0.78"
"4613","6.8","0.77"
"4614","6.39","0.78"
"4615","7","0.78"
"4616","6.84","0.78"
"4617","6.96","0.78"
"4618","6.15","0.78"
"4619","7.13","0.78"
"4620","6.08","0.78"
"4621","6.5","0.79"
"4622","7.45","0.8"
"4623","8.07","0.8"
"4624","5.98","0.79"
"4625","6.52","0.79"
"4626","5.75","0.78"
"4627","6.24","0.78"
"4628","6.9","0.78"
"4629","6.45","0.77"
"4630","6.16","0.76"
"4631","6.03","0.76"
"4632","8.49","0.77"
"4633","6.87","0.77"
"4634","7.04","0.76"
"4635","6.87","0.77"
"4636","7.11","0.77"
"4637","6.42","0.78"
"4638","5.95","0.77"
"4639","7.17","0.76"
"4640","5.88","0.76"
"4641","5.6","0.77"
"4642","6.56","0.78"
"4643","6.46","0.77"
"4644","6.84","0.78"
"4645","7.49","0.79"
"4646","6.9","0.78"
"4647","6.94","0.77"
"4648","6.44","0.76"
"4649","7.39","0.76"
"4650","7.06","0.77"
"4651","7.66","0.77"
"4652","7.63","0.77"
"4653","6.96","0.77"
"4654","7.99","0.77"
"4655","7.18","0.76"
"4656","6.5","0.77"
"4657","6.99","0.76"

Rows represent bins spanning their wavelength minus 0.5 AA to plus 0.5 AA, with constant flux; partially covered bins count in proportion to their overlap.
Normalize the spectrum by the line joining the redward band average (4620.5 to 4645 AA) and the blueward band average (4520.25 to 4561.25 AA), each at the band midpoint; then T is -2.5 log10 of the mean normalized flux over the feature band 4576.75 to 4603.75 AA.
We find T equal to -0.06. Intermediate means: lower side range 5.7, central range 6.53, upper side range 6.66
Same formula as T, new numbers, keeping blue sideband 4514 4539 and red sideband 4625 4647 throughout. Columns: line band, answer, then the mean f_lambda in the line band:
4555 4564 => -0.12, 6.49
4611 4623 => -0.07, 6.83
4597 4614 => -0.03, 6.5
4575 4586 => -0.16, 7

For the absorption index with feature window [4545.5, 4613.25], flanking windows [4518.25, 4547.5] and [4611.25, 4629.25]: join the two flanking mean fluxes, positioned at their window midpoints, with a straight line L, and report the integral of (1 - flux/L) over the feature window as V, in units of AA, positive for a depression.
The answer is -4.6 AA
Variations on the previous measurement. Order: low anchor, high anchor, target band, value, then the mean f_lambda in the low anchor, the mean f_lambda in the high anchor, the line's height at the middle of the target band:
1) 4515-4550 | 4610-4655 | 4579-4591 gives -0.66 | 5.62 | 6.81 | 6.24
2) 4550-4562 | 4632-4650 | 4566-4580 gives -2.05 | 6.13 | 6.76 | 6.26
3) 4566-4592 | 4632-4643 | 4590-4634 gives 0.84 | 6.87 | 6.63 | 6.74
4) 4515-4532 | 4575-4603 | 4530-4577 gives 0.66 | 5.82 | 6.65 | 6.2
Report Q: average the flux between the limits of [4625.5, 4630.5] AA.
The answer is 6.3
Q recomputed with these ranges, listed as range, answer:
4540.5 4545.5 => 6.24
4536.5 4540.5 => 5.26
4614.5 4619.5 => 6.82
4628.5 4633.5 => 6.8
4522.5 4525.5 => 6.51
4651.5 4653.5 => 7.29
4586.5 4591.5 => 6.33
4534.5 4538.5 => 4.01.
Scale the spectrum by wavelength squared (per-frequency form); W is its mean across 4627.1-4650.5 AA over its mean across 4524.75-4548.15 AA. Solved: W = 1.30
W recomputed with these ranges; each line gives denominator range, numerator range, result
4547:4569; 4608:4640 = 1.10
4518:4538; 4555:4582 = 1.31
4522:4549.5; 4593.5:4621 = 1.23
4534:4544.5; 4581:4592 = 1.24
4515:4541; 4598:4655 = 1.27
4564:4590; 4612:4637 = 1.01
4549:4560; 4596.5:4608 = 1.05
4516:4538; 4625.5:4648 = 1.29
